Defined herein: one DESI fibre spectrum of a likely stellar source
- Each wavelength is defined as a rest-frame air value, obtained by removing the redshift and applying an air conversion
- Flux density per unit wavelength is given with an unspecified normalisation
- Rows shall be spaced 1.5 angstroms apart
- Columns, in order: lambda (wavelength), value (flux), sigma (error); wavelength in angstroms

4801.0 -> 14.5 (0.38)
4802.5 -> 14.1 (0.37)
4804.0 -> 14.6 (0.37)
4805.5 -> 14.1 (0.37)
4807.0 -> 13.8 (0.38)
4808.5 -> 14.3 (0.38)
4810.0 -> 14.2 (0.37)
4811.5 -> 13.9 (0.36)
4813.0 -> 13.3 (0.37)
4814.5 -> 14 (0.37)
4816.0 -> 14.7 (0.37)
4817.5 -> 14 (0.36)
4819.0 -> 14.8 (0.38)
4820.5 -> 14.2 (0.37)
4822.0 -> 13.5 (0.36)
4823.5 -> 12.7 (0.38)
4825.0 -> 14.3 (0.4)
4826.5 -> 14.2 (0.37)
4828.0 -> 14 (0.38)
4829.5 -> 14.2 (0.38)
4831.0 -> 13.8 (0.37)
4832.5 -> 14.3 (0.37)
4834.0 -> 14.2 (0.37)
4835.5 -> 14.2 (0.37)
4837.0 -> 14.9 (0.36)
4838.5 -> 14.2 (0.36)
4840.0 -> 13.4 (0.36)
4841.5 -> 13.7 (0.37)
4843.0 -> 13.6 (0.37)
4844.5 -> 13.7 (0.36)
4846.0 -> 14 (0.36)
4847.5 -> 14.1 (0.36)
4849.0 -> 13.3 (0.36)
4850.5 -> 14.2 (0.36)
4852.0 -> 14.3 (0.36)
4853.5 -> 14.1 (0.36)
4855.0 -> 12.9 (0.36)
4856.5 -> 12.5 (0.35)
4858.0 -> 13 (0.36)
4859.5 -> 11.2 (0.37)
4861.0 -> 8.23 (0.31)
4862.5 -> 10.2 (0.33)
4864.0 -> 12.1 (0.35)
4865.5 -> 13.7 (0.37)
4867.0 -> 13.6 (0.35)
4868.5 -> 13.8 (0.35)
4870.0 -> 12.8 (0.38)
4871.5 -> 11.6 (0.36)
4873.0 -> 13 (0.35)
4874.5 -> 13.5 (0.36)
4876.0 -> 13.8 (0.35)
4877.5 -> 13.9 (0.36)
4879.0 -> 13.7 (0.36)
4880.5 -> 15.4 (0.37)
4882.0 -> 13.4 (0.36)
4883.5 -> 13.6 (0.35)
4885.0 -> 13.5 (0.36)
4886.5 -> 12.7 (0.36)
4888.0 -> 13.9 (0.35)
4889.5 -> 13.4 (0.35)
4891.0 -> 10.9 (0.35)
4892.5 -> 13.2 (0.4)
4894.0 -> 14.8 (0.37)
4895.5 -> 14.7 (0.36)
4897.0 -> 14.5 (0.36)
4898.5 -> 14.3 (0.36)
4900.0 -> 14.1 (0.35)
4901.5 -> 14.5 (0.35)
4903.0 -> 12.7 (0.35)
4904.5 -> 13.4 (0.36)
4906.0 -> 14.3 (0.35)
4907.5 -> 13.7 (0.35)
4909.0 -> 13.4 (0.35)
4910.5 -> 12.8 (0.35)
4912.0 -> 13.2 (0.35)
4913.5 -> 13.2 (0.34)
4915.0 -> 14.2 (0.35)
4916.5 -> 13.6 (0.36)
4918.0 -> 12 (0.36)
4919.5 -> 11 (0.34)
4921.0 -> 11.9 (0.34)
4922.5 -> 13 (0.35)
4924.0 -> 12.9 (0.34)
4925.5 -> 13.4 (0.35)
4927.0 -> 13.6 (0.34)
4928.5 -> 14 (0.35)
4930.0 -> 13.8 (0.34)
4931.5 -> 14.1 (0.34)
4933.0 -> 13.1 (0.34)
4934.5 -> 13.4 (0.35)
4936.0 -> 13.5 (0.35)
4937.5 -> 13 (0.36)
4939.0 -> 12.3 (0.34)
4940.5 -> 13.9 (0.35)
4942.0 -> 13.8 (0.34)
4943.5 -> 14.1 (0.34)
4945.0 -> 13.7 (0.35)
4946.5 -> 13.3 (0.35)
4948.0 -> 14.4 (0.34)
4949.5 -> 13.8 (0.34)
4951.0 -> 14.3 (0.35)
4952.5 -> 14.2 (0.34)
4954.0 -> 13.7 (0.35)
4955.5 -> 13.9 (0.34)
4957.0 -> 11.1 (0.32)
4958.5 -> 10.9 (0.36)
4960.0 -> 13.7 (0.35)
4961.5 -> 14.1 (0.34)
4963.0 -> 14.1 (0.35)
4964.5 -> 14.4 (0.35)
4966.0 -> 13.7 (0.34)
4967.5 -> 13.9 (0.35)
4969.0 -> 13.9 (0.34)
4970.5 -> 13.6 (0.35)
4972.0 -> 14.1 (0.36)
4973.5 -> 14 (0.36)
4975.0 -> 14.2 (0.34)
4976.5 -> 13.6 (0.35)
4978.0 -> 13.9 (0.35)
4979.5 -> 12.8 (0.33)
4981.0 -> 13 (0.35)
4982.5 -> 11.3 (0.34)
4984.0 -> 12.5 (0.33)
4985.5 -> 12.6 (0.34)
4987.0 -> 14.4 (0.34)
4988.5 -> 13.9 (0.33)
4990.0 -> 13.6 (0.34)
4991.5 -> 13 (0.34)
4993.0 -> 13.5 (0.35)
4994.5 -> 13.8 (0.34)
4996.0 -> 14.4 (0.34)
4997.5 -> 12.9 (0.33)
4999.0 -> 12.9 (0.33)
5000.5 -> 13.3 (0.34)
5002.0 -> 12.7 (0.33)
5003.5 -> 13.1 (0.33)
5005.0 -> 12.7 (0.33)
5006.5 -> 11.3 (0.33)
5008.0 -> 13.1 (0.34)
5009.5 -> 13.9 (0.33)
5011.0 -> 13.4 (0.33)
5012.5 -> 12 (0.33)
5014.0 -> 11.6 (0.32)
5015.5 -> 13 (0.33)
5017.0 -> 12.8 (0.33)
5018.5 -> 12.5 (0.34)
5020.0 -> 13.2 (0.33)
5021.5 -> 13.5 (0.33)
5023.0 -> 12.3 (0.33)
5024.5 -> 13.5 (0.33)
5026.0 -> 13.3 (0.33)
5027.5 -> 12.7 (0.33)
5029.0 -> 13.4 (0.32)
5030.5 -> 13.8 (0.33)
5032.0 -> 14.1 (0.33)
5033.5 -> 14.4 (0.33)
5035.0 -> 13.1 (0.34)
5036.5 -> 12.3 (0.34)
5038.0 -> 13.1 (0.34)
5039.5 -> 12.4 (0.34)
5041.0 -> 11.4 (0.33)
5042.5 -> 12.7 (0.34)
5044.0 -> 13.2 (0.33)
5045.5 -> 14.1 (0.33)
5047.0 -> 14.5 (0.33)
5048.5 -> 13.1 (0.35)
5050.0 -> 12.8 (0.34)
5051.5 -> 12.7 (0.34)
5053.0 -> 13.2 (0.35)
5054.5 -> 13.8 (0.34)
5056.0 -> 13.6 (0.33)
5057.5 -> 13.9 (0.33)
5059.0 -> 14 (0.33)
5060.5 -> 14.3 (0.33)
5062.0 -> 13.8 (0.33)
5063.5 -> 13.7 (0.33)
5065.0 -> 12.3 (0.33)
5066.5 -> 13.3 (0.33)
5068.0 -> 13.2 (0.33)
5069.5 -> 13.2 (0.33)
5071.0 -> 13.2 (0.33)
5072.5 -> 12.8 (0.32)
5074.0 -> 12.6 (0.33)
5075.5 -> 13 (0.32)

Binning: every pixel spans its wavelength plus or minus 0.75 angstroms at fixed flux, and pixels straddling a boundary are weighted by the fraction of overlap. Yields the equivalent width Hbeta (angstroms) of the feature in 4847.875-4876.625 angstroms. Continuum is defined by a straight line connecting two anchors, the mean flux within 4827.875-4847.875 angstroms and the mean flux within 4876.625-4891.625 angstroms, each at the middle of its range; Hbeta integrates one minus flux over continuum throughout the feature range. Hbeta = 2.1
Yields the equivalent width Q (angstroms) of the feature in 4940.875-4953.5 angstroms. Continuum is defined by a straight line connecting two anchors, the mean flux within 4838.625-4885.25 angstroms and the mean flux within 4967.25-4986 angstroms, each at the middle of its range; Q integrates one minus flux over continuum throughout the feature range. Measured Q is -0.6 angstroms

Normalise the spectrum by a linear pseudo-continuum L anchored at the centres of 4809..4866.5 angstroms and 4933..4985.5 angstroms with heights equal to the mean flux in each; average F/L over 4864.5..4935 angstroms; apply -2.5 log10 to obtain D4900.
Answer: 0.006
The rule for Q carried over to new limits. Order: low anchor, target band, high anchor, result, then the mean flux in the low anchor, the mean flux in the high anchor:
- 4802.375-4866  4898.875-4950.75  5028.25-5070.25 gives 0.32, 13.6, 13.3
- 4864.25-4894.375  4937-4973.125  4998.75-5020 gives -1.61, 13.4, 12.7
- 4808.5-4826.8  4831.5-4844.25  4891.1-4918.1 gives -0.12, 14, 13.7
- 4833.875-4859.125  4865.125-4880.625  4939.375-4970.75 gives 0.29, 13.7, 13.6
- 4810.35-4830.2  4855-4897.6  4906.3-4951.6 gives 2.00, 14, 13.4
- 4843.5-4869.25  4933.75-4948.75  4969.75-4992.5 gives -0.37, 12.9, 13.4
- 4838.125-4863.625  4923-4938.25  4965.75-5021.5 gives -0.45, 12.9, 13.2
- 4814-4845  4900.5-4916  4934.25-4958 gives 0.14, 14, 13.5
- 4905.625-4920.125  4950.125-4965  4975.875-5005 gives -0.29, 13.1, 13.2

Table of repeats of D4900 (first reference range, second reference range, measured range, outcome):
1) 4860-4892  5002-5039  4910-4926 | 0.007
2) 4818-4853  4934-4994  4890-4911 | 0.005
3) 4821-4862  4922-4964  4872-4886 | -0.017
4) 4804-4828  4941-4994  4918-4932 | 0.053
